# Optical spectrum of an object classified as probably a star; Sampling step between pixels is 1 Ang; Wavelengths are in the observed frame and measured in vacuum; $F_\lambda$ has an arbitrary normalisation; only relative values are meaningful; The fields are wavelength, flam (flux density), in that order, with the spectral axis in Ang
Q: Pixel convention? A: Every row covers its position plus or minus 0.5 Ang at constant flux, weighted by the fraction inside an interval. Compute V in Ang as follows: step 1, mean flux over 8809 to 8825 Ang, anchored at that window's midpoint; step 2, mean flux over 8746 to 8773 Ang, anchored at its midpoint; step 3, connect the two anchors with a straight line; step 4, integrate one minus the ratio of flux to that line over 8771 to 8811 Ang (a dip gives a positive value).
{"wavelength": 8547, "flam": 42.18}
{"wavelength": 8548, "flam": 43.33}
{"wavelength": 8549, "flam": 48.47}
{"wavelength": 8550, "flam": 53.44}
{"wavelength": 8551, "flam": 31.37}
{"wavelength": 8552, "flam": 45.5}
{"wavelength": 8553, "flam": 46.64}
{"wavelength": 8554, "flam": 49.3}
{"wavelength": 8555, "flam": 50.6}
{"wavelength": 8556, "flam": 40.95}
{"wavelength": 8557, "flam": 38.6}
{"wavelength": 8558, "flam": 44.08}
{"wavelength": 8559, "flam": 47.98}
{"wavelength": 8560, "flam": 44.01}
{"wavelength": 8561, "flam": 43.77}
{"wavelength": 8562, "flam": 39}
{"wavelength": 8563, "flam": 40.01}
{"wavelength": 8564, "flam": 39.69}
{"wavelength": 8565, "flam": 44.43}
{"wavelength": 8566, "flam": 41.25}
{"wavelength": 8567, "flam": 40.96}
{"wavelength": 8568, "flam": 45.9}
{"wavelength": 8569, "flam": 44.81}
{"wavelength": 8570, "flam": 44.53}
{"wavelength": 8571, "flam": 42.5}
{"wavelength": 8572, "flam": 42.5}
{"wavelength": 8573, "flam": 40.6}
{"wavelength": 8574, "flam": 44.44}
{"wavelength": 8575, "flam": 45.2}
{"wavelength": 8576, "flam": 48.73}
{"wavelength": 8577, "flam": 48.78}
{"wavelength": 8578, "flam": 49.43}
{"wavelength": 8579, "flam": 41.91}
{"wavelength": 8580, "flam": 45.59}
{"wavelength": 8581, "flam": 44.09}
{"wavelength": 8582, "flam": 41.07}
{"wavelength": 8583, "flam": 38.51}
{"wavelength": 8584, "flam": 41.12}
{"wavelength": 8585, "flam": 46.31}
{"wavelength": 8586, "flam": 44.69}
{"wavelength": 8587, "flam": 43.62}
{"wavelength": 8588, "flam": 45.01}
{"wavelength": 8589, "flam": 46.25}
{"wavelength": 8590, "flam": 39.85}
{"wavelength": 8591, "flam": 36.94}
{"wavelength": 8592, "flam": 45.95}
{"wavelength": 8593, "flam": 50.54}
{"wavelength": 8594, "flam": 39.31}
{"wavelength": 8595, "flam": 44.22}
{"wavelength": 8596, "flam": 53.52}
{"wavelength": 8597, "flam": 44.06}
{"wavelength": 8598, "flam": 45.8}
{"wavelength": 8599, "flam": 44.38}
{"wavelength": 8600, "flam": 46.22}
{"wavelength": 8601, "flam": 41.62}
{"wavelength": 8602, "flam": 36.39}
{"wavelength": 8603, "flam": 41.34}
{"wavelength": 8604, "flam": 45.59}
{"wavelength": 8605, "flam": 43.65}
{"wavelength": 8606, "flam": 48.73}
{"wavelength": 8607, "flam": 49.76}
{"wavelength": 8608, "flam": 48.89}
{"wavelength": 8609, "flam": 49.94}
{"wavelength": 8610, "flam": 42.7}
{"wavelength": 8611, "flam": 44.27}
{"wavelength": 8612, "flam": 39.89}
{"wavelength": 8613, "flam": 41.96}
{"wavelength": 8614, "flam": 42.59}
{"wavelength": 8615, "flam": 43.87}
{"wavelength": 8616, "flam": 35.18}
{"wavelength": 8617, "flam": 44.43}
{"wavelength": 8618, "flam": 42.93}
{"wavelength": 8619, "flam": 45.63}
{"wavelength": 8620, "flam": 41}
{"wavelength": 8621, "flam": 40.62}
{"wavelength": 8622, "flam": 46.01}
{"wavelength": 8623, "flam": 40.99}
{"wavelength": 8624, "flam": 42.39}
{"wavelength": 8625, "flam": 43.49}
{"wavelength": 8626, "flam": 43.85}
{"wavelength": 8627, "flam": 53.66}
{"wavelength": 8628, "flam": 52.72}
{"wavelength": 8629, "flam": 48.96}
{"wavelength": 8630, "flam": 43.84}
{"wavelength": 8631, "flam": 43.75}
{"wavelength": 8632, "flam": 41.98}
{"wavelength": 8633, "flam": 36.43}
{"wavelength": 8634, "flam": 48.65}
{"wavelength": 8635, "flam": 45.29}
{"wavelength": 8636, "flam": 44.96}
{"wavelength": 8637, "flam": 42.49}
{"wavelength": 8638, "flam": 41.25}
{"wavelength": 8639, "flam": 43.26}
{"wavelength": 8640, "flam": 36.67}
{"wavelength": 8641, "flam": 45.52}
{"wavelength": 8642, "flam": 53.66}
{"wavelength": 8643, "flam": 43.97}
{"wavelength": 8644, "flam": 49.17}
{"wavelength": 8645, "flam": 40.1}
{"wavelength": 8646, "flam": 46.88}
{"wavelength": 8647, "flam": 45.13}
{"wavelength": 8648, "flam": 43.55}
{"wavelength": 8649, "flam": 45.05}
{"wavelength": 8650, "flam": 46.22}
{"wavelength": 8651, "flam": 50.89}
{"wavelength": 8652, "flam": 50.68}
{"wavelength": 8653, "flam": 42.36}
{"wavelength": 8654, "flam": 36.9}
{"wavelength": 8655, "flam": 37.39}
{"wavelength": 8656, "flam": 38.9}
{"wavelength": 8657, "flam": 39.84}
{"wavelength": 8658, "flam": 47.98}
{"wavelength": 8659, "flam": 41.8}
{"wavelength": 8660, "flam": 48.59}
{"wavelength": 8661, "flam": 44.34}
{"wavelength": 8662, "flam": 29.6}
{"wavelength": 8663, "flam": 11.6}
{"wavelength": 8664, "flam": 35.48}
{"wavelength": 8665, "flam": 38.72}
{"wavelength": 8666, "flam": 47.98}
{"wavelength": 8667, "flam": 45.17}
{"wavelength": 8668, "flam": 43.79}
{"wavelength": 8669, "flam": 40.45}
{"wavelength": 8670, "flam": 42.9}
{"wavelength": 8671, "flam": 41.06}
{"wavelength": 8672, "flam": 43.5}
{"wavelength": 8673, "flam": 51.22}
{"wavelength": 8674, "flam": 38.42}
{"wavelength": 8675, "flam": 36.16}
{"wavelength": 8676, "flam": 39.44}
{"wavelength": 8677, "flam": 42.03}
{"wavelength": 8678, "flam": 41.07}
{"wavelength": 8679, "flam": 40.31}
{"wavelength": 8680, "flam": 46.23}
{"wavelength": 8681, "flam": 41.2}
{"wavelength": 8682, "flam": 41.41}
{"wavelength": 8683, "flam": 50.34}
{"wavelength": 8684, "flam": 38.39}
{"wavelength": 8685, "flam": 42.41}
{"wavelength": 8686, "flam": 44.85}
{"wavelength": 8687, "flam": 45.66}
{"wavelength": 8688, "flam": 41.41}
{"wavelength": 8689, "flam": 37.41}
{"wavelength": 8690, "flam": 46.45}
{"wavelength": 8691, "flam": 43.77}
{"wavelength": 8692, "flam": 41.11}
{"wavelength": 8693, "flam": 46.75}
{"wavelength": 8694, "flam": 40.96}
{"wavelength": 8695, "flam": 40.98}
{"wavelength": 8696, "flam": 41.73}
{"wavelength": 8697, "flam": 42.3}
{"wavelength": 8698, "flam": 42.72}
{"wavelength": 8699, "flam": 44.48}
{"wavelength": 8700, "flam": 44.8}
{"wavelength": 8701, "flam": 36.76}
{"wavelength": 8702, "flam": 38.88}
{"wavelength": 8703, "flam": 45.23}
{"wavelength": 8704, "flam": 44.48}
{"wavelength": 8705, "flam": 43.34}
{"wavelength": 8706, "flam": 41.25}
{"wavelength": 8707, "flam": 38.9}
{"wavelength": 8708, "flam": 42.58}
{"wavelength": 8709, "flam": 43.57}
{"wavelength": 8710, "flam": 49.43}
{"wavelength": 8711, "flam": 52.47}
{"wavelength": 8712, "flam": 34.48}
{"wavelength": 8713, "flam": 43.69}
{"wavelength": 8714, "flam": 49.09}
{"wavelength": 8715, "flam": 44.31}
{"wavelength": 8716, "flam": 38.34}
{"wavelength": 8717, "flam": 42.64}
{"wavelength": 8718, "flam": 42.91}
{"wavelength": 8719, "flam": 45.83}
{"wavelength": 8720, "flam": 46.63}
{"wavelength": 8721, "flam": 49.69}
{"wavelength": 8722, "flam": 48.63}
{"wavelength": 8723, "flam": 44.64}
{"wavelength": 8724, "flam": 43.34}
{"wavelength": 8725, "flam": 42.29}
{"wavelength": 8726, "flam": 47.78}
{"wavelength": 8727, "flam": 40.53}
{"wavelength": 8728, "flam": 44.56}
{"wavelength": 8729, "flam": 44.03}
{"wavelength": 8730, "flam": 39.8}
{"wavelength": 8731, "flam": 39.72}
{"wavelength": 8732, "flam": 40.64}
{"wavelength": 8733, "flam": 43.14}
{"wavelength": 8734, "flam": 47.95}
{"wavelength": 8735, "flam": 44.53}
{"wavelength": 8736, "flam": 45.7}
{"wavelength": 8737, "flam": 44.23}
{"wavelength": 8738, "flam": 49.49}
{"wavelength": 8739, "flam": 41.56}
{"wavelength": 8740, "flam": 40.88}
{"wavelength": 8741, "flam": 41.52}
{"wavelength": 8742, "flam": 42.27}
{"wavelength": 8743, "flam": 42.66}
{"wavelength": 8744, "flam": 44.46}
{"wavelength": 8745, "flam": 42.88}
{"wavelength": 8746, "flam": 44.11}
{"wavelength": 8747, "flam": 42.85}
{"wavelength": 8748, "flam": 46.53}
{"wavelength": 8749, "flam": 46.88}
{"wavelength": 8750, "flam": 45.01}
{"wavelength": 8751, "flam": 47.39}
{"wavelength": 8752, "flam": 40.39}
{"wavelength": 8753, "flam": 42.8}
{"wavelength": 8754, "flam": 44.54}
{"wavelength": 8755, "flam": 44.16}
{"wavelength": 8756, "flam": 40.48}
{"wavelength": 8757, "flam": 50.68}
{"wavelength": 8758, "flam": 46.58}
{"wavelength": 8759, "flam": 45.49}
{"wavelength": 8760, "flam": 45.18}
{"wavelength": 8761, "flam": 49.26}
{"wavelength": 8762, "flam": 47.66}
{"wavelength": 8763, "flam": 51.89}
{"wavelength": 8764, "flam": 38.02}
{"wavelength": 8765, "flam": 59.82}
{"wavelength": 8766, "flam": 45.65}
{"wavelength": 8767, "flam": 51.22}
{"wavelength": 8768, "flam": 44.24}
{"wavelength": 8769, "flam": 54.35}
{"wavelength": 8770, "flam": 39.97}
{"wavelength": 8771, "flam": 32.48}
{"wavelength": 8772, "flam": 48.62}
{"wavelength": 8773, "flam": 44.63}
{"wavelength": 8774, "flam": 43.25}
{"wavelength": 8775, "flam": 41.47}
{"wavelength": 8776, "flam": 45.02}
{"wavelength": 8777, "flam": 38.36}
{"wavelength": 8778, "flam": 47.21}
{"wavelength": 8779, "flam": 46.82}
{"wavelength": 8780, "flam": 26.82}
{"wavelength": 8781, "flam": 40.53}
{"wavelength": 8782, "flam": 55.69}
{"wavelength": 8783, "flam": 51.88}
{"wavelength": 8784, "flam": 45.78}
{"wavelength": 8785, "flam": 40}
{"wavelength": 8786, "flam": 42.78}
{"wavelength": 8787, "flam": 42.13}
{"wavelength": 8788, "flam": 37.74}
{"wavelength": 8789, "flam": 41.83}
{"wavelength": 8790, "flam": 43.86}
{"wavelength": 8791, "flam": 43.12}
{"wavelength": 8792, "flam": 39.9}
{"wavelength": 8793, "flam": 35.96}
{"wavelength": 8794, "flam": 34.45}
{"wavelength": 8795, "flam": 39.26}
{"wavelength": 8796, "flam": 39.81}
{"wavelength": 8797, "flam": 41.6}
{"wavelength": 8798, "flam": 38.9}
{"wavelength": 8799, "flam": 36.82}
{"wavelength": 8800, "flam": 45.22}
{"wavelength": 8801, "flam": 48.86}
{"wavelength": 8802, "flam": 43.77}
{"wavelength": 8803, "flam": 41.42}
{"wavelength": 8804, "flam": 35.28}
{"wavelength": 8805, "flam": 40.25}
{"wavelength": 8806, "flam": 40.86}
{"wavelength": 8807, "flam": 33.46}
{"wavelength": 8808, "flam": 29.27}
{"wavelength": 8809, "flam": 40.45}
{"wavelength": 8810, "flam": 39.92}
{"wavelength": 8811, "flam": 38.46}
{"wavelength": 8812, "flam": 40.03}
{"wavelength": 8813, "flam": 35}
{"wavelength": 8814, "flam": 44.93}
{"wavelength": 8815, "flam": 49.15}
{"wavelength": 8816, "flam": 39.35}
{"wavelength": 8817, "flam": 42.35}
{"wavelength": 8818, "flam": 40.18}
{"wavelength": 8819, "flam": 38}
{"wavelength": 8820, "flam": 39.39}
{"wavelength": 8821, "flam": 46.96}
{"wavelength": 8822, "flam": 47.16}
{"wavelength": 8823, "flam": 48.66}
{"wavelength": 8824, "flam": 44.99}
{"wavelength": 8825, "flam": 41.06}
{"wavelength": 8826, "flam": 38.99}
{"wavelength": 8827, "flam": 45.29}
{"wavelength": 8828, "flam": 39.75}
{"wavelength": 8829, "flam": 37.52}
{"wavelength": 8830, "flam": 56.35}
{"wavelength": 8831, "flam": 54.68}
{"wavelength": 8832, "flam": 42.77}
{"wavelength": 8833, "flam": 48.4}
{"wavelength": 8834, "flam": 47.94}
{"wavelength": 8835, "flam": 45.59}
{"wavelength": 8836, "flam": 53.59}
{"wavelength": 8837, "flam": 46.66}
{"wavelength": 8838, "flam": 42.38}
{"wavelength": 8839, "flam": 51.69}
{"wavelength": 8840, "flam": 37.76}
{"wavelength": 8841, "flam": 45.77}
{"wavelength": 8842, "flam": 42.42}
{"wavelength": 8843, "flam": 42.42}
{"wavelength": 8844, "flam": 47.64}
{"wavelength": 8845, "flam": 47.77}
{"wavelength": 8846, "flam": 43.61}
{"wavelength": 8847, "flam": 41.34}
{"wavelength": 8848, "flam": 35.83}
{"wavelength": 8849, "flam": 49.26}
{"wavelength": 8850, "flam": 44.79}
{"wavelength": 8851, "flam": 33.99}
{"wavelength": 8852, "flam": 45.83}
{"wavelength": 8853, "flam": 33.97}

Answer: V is 2.4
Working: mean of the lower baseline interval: 45.8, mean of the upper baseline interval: 42.2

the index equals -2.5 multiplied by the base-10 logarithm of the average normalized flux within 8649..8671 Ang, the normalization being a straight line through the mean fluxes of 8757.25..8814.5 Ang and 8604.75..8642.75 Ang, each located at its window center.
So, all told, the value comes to 0.07 mag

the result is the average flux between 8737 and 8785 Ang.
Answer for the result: 44.8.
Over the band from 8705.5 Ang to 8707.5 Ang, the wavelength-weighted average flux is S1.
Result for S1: 40.1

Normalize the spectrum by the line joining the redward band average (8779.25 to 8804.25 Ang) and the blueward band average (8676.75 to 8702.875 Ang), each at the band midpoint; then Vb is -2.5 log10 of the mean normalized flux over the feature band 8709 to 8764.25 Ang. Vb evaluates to -0.06 mag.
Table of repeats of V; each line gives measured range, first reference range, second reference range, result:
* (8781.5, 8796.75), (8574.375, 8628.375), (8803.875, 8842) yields 0.32 Ang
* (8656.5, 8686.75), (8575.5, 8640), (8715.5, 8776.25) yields 2.15 Ang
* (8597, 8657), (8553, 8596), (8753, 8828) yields -0.68 Ang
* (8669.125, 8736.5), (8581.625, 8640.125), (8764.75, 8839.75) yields 0.46 Ang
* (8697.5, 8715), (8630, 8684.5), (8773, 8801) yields -0.46 Ang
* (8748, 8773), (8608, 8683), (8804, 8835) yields -2.00 Ang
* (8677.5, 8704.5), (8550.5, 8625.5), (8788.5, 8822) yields -0.35 Ang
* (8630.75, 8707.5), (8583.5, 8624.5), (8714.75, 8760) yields 2.74 Ang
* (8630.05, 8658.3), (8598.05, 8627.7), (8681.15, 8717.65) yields -0.17 Ang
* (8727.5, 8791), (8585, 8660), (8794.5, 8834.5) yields -2.43 Ang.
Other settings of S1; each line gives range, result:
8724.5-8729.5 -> 43.8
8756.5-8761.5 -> 47.4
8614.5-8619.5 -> 42.4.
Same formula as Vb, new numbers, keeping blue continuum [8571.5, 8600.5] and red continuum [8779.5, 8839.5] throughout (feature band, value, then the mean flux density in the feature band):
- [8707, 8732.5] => -0.018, 44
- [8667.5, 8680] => 0.045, 41.9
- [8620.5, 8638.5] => -0.012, 44.5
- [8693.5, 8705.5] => 0.030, 42.2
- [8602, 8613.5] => -0.013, 44.8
